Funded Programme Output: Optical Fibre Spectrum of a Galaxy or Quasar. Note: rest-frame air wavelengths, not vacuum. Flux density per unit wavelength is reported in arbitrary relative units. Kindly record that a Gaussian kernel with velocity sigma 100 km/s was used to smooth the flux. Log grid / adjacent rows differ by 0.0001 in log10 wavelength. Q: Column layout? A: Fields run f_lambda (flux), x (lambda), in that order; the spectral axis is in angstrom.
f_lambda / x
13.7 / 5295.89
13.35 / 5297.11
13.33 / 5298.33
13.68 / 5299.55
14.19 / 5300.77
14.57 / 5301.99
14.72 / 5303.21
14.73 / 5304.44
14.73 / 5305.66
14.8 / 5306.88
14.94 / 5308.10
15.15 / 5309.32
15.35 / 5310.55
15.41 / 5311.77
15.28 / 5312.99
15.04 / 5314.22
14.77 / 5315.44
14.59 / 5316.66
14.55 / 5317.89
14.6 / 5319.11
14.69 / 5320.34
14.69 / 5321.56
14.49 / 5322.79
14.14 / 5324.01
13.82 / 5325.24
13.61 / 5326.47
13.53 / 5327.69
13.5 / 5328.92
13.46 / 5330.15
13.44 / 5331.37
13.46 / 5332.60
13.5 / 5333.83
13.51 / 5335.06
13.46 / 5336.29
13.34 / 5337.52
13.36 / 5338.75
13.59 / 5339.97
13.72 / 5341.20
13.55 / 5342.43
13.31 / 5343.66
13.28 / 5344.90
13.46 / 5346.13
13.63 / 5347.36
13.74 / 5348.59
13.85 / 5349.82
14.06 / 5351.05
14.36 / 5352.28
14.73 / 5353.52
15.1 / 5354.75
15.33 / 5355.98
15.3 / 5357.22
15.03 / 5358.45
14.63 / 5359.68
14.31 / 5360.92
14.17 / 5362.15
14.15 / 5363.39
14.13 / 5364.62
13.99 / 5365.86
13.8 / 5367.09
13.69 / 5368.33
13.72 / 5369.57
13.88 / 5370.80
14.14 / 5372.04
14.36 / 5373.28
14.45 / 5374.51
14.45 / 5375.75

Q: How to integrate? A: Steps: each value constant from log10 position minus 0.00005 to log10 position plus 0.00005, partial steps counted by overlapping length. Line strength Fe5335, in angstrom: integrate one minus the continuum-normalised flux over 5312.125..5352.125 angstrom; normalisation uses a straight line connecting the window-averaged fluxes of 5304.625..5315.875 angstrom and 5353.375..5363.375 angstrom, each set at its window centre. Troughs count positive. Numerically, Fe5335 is 2.7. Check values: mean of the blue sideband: 15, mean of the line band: 13.9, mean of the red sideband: 14.8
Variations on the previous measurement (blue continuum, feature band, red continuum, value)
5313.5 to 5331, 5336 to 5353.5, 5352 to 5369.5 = 0.9 angstrom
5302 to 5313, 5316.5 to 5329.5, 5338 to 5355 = 0.3 angstrom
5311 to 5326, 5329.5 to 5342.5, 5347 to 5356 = 0.9 angstrom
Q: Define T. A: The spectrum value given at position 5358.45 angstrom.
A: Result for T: 15.03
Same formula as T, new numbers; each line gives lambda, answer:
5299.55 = 13.68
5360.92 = 14.31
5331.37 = 13.44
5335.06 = 13.51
